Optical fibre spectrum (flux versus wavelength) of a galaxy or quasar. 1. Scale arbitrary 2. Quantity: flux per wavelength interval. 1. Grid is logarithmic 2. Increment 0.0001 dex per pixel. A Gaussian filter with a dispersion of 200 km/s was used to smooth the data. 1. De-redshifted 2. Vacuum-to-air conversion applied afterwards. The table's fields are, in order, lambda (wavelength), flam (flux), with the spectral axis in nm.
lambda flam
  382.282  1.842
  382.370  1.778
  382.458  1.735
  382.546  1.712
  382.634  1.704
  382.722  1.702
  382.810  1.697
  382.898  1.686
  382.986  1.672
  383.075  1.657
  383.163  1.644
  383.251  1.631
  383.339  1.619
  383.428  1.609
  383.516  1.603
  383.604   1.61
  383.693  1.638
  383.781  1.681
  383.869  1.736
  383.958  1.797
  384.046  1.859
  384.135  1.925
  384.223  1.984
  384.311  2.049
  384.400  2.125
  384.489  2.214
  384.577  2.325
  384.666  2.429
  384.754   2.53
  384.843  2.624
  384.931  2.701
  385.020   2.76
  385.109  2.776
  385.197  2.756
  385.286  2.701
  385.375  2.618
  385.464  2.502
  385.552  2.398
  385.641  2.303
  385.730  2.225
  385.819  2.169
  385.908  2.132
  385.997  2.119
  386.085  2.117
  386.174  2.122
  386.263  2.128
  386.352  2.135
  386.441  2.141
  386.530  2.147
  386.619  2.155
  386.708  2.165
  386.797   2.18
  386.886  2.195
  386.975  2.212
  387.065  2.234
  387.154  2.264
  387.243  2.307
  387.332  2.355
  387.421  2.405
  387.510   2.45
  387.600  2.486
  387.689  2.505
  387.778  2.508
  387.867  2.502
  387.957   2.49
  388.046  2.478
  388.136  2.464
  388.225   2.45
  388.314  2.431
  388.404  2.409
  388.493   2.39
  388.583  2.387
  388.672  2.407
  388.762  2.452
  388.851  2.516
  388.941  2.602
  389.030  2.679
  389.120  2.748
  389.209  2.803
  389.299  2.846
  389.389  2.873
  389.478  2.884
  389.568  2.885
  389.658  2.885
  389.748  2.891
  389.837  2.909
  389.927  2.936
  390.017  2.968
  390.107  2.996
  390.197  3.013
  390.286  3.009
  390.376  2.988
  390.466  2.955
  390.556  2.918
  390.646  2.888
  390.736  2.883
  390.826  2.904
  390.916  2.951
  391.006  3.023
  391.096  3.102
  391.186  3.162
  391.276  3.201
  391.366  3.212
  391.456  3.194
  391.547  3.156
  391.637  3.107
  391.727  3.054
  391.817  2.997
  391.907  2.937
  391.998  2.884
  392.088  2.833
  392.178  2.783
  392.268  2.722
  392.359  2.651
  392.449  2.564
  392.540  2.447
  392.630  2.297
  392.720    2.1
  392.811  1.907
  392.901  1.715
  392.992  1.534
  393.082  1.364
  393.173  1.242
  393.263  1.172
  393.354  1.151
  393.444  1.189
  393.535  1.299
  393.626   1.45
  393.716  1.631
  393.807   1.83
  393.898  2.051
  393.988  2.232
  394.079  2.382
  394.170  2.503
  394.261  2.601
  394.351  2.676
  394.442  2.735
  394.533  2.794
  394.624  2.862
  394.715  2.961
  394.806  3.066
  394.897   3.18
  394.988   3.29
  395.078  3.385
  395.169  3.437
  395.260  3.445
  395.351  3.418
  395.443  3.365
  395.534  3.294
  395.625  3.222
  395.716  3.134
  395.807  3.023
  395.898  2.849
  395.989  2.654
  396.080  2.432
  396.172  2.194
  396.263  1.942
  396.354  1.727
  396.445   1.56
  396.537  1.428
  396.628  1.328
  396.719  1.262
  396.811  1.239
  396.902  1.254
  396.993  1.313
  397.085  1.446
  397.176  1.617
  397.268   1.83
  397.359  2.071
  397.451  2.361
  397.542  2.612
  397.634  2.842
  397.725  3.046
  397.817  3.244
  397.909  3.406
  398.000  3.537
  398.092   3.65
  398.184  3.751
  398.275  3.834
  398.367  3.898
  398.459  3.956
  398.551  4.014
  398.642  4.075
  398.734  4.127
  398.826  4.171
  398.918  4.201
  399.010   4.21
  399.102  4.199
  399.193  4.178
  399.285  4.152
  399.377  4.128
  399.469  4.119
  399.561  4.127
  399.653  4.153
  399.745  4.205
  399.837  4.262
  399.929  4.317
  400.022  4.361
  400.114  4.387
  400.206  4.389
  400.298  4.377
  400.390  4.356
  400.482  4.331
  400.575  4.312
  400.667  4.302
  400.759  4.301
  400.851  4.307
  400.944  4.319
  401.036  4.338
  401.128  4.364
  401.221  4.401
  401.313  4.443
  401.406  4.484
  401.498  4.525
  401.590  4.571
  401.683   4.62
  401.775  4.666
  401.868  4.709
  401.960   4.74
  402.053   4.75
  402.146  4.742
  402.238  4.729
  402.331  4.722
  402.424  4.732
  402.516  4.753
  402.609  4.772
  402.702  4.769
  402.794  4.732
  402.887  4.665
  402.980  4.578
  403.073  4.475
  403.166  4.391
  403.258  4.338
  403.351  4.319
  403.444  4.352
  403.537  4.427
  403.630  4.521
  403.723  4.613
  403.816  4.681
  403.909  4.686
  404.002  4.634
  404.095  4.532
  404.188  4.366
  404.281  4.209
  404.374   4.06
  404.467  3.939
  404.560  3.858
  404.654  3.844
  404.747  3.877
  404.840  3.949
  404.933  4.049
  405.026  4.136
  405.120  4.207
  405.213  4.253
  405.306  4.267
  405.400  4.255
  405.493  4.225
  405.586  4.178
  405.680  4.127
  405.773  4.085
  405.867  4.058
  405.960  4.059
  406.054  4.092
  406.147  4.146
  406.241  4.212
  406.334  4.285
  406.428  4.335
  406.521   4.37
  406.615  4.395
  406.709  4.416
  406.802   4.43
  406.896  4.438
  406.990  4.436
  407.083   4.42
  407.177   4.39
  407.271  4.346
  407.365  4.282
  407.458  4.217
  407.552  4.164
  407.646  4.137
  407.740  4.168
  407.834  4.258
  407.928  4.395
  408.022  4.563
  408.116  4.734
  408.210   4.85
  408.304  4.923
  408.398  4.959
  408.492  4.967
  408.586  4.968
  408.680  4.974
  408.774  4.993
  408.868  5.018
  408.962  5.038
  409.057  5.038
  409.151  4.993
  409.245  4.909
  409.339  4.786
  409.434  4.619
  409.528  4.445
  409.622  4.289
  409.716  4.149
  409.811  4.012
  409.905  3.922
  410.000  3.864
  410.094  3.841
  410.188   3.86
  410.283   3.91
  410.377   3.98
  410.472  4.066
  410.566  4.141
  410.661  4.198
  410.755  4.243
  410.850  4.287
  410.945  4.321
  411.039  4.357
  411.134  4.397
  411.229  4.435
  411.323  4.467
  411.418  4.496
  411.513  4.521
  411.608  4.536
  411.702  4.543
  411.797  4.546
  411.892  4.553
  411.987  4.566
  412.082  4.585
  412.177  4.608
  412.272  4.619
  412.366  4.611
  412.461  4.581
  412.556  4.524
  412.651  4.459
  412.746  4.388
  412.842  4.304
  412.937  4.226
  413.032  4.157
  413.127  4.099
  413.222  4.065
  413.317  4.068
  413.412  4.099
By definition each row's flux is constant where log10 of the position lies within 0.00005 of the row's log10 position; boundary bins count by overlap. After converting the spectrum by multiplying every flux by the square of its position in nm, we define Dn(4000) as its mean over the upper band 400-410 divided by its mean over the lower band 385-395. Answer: 1.91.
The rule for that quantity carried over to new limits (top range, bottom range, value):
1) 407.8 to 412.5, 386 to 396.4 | 1.93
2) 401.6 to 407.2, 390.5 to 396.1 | 1.77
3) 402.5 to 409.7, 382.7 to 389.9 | 2.14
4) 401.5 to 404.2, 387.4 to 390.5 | 1.85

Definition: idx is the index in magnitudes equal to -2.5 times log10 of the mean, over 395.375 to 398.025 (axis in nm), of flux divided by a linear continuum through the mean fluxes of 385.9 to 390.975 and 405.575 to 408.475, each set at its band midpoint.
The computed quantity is 0.401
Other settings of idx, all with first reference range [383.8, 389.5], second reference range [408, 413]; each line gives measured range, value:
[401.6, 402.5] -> -0.250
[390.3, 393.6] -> 0.125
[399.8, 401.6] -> -0.205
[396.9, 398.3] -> 0.260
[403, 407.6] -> -0.065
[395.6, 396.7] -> 0.384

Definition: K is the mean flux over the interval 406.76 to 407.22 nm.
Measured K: 4.42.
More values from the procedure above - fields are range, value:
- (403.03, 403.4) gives 4.38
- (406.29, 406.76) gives 4.36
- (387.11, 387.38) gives 2.31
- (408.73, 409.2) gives 5.01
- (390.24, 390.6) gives 2.97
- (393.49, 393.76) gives 1.46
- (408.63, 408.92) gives 5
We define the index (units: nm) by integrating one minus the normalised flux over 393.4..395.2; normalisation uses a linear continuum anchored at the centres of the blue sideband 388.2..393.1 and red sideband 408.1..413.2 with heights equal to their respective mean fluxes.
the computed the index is 0.35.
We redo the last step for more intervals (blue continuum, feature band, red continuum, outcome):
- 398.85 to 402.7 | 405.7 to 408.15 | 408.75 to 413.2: 0.064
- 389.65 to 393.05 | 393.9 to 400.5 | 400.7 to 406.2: 0.853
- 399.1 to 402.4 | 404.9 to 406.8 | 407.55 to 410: 0.137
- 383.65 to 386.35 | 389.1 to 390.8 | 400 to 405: -0.027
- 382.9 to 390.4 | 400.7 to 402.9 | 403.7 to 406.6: -0.404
